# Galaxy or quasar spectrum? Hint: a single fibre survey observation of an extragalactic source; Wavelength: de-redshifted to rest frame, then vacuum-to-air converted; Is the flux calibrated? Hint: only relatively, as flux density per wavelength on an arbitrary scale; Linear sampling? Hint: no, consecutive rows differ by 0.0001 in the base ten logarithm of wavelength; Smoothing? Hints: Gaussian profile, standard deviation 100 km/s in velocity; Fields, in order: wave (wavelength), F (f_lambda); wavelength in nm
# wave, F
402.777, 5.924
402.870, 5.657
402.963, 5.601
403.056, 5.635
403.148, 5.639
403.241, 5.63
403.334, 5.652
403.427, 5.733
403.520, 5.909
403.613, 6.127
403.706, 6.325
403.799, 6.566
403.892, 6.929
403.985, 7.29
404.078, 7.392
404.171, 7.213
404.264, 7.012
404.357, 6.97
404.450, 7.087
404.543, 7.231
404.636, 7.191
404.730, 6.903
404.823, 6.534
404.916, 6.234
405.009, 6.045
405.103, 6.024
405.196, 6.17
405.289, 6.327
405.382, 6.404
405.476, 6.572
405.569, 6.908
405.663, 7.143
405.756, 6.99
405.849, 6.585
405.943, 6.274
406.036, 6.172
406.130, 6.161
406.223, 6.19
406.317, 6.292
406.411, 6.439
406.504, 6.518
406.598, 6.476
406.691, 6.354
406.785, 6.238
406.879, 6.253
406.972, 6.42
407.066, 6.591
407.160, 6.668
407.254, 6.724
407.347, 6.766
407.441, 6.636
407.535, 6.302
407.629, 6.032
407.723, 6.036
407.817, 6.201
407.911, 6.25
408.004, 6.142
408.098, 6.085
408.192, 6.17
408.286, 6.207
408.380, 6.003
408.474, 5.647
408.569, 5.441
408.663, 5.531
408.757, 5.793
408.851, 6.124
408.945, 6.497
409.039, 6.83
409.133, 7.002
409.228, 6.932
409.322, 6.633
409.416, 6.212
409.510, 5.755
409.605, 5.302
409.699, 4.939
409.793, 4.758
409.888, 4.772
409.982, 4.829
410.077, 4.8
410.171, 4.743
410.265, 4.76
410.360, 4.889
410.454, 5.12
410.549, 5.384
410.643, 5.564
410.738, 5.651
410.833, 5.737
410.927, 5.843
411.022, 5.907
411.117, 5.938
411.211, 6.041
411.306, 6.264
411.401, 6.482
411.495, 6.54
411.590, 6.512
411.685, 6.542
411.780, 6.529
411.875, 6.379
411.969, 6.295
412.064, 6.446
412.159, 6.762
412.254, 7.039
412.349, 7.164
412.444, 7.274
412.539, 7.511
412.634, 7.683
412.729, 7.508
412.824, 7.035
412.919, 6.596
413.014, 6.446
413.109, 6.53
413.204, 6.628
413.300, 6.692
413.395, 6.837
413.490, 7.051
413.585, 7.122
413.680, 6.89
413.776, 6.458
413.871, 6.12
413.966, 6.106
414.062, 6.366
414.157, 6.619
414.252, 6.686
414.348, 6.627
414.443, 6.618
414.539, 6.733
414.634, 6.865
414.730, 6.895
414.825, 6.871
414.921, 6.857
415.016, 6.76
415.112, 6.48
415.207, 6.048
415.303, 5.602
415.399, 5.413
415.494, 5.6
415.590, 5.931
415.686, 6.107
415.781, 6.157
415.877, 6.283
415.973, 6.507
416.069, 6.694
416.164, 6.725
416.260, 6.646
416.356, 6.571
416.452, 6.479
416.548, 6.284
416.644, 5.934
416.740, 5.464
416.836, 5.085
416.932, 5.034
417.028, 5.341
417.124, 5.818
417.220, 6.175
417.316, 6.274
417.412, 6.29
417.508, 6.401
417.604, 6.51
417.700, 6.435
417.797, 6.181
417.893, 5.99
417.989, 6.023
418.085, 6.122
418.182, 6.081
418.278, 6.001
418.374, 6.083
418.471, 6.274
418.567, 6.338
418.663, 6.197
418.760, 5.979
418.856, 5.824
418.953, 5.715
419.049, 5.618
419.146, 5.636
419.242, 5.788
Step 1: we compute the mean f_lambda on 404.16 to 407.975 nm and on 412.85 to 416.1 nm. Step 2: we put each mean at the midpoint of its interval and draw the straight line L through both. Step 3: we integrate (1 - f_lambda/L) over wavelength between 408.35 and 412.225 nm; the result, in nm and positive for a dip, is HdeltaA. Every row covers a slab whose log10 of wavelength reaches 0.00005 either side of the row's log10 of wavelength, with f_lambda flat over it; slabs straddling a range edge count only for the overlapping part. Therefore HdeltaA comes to 0.38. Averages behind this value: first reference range 6.52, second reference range 6.48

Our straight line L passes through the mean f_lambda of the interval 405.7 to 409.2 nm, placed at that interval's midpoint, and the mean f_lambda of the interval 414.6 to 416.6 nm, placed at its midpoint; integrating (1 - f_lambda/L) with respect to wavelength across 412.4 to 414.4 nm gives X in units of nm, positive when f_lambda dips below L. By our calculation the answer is -0.141 nm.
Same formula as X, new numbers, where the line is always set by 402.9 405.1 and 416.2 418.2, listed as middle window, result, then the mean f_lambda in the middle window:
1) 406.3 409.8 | 0.07 nm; 6.21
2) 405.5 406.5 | -0.02 nm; 6.52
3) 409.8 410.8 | 0.19 nm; 5.05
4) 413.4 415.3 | -0.15 nm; 6.62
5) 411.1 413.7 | -0.23 nm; 6.75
